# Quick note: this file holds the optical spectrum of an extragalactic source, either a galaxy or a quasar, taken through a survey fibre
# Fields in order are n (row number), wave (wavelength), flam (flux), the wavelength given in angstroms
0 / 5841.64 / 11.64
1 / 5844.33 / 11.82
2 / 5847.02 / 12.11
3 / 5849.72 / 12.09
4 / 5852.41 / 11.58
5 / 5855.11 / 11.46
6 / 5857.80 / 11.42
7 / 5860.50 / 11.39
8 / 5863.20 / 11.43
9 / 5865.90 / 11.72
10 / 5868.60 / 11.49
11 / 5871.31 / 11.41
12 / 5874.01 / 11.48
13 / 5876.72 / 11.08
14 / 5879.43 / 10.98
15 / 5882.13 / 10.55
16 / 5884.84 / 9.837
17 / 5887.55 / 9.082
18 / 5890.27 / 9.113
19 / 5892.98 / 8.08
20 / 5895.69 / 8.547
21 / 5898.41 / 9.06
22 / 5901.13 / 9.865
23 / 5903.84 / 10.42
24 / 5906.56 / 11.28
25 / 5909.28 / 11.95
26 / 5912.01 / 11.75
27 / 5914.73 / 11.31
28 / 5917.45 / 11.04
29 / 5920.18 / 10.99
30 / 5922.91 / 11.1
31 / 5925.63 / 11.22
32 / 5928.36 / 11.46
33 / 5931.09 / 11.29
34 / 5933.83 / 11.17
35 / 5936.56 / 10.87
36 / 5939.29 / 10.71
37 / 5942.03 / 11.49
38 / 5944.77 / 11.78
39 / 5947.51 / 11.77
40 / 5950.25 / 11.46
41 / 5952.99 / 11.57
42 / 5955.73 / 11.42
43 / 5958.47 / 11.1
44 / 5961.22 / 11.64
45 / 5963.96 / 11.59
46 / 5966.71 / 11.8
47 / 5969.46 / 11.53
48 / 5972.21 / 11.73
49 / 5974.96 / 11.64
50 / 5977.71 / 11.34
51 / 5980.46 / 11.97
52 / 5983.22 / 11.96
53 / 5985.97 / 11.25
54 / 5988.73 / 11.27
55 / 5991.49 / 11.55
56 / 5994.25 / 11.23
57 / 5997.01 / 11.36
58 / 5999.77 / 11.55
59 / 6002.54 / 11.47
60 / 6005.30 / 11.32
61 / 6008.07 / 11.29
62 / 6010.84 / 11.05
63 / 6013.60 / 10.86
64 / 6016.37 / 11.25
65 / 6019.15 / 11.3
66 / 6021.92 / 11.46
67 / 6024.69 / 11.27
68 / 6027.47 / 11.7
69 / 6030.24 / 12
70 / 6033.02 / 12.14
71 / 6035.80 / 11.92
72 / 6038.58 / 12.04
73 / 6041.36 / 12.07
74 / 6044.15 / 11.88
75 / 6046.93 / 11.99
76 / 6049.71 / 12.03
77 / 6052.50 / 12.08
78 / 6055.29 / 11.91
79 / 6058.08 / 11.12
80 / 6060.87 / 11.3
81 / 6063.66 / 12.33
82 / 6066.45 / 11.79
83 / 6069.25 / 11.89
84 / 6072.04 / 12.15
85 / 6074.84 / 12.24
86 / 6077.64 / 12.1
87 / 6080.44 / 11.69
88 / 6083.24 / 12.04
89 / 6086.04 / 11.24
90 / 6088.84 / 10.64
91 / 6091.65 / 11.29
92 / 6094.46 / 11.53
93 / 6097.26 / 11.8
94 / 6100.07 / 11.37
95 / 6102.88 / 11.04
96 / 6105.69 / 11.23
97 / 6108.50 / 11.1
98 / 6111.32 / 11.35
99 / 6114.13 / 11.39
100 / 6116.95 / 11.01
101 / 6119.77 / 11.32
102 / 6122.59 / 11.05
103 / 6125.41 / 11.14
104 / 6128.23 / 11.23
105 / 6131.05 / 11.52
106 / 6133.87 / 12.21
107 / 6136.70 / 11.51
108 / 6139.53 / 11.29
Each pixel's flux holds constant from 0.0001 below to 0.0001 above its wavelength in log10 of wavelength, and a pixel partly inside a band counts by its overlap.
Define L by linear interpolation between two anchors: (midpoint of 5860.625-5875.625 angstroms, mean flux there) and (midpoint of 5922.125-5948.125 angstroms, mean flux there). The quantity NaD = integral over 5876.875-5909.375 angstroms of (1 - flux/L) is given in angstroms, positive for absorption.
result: 4.4 angstroms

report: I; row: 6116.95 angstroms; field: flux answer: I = 11.01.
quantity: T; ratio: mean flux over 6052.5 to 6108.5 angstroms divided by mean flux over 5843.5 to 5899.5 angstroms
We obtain 1.08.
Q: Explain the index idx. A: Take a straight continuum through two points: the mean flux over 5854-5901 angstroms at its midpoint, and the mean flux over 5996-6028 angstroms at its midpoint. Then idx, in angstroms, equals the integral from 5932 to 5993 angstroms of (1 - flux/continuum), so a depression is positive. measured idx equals -2.7 angstroms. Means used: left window 10.5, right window 11.3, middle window 11.5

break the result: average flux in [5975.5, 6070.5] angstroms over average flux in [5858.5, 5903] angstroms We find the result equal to 1.12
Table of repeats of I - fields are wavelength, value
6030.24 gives 12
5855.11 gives 11.46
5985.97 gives 11.25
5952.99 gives 11.57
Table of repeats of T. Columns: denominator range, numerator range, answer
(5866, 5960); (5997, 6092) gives 1.08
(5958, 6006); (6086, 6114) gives 0.98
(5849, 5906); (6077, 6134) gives 1.08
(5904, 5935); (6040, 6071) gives 1.05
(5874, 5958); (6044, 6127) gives 1.07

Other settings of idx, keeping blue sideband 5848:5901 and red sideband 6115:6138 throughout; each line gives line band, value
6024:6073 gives -3.2 angstroms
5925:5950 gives -1.2 angstroms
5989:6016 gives -0.7 angstroms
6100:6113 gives 0.1 angstroms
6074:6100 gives -0.8 angstroms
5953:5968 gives -0.9 angstroms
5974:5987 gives -0.8 angstroms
